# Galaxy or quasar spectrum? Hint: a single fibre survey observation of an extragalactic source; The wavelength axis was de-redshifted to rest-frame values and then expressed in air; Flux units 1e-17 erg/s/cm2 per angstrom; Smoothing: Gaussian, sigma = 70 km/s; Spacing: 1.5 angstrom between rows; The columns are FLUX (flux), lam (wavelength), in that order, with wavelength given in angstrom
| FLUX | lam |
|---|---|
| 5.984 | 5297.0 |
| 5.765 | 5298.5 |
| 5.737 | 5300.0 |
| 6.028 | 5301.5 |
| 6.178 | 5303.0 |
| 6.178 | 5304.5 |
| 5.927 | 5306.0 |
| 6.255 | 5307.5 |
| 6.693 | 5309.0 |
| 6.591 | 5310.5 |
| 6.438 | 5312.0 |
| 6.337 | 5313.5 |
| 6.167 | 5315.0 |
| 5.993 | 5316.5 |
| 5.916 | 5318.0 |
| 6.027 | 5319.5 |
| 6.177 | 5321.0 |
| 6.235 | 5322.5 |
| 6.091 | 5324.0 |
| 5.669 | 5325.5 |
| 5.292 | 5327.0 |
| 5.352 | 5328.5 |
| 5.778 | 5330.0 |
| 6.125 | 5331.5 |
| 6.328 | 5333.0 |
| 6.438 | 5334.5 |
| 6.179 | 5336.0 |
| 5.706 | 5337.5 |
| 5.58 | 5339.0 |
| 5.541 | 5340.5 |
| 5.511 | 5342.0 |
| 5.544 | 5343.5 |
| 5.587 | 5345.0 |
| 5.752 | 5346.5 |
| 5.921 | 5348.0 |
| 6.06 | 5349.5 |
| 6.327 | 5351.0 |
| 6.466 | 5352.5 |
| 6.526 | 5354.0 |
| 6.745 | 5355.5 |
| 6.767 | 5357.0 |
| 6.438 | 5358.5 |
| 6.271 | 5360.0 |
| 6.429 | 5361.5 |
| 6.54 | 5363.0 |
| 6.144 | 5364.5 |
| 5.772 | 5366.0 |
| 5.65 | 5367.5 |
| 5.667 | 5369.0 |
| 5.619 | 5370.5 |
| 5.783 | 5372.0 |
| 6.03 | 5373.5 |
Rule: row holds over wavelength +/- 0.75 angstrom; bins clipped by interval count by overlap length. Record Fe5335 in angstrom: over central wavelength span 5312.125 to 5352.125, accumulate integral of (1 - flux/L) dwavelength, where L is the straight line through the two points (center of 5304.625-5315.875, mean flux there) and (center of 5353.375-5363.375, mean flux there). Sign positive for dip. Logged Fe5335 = 3.1 angstrom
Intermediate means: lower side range 6.33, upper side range 6.53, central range 5.92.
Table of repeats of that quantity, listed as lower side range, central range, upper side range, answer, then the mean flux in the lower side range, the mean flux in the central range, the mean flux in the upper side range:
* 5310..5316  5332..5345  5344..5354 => 0.6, 6.36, 5.84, 6.04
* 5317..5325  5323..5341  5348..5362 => 1.0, 6.07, 5.85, 6.42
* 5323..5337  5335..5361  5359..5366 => 0.3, 5.92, 6.06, 6.29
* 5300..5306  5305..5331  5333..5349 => -0.4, 6.05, 6.06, 5.81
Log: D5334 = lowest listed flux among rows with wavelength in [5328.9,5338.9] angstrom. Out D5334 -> 5.706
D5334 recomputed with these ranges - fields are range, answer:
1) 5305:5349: 5.292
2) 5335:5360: 5.511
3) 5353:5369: 5.65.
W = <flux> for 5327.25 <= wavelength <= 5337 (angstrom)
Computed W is 5.99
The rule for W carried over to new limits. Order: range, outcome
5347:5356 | 6.31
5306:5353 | 6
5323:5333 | 5.78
